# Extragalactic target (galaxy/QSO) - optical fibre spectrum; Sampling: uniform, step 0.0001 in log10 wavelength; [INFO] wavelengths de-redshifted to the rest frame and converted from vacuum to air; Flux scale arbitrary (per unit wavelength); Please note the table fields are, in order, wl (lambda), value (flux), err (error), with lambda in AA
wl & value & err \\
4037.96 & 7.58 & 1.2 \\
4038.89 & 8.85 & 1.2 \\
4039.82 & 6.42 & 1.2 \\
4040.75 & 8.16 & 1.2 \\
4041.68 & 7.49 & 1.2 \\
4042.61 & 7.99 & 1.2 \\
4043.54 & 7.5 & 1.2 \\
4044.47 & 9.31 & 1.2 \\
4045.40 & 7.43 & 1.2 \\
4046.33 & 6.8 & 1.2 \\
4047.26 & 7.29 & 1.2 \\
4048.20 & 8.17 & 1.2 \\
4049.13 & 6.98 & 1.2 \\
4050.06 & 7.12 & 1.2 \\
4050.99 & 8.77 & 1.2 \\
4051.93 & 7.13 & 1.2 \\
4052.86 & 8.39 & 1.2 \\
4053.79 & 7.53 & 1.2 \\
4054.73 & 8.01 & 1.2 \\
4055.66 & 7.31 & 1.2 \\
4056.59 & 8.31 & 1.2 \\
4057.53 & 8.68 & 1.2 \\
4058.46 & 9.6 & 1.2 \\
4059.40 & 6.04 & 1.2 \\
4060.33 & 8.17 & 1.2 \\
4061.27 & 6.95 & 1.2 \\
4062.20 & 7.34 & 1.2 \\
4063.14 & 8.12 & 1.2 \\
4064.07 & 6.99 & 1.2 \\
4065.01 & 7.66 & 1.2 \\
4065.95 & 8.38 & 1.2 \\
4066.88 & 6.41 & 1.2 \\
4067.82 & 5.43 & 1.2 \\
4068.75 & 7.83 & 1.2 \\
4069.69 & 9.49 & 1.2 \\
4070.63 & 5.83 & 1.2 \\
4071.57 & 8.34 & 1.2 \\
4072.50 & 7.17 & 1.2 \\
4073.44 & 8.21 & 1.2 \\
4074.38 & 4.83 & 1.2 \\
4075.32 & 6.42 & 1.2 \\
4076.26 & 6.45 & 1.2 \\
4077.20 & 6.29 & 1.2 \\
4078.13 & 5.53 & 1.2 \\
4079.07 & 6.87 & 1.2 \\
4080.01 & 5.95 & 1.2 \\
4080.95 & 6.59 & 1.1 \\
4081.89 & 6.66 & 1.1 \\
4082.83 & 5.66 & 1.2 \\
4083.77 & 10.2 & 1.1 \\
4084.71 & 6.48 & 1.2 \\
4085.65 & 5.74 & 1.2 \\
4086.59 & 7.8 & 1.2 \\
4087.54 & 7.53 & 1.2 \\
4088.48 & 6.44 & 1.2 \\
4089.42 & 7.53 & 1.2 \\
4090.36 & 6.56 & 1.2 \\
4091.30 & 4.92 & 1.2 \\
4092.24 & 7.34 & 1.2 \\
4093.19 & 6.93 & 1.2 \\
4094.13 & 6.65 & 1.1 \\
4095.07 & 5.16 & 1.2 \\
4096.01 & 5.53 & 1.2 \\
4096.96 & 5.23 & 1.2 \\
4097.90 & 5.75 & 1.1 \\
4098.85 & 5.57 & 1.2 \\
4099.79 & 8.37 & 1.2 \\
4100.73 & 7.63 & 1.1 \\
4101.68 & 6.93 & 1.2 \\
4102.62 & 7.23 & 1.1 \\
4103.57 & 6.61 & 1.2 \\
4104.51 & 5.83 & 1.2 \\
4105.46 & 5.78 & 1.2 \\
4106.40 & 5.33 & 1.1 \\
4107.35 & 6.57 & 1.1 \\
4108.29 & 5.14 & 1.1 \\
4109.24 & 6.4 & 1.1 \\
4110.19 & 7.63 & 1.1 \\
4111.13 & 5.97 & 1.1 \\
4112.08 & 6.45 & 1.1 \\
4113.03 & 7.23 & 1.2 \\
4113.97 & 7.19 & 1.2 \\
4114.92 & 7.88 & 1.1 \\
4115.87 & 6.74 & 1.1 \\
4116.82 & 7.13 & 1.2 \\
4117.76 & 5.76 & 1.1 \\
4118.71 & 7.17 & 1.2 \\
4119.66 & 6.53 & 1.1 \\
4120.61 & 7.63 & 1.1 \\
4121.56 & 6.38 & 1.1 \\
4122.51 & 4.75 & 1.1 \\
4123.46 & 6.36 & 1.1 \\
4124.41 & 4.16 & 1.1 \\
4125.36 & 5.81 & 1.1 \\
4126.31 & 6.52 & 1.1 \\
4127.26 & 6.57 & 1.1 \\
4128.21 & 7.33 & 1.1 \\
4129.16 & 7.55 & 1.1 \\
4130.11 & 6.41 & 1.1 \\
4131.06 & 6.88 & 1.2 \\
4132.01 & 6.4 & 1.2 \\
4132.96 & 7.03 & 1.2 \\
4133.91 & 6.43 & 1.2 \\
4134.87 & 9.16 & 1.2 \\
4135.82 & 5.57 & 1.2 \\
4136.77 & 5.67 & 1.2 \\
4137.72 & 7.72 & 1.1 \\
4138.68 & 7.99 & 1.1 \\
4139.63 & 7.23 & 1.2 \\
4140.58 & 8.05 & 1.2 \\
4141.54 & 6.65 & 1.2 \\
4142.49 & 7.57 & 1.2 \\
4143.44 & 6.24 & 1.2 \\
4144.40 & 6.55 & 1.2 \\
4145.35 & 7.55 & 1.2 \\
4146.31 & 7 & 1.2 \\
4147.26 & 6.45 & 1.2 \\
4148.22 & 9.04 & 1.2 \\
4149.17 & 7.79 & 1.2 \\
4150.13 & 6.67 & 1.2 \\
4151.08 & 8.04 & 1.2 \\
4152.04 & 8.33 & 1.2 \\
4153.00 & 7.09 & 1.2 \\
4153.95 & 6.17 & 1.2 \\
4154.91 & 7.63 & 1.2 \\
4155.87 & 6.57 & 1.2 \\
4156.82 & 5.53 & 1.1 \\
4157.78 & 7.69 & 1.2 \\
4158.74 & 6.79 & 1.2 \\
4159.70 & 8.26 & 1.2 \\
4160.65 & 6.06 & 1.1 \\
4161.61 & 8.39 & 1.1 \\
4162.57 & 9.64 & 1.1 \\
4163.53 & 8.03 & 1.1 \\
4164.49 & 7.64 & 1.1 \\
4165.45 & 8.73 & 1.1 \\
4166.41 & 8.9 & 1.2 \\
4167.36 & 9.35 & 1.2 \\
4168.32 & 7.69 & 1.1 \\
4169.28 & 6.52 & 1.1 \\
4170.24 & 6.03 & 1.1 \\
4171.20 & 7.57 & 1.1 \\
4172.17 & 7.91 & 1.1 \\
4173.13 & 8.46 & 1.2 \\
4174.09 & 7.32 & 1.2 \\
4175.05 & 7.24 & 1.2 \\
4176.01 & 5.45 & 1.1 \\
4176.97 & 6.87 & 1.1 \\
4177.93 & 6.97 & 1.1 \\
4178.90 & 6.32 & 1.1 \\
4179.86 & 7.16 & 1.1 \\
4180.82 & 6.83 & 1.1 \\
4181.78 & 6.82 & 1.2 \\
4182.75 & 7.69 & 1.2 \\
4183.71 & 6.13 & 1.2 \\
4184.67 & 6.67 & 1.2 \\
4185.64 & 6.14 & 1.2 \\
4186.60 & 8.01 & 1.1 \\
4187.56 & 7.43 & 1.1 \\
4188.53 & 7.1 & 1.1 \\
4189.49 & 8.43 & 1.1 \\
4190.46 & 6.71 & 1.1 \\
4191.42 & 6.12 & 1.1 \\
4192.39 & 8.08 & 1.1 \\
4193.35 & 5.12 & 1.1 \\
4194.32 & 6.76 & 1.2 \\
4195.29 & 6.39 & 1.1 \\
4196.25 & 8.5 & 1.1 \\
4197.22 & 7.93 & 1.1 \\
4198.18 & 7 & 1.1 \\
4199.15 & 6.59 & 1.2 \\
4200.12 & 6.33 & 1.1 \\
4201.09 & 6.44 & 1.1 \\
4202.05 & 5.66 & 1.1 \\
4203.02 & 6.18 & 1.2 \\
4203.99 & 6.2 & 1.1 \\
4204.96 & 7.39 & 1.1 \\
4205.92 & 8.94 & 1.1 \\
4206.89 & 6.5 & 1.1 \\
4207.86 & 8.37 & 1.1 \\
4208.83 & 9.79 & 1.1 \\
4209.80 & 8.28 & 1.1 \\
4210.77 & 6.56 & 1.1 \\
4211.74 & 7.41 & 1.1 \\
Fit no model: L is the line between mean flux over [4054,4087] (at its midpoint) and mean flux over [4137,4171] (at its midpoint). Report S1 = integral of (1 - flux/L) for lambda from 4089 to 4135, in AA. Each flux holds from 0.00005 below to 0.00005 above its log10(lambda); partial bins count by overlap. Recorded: 5.1 AA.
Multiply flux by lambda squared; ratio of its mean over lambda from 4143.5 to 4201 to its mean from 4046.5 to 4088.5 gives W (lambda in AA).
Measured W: 1.0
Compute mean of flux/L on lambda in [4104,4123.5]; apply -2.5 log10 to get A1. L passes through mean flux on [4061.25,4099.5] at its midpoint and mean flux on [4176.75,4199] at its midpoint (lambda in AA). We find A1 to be 0.059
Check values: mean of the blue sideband 6.75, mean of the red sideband 7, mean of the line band 6.47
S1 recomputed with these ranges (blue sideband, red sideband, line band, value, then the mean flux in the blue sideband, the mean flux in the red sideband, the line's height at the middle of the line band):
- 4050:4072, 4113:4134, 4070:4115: 3.37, 7.67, 6.59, 7.13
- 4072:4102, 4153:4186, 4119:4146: 0.87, 6.59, 7.27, 6.97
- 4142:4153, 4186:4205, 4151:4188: -0.88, 7.37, 6.9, 7.16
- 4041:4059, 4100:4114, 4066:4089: 1.16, 7.88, 6.54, 7.24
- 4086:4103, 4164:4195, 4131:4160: -0.81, 6.61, 7.19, 6.95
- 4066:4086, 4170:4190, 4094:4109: 1.50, 6.82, 7.08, 6.89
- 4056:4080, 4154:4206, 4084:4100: 1.66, 7.23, 7.17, 7.22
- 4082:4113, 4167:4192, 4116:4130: 0.63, 6.54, 7.1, 6.71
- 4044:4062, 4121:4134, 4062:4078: 0.79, 7.78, 6.34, 7.45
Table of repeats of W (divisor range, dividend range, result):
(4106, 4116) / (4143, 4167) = 1.16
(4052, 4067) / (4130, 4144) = 0.94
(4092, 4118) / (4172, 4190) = 1.13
